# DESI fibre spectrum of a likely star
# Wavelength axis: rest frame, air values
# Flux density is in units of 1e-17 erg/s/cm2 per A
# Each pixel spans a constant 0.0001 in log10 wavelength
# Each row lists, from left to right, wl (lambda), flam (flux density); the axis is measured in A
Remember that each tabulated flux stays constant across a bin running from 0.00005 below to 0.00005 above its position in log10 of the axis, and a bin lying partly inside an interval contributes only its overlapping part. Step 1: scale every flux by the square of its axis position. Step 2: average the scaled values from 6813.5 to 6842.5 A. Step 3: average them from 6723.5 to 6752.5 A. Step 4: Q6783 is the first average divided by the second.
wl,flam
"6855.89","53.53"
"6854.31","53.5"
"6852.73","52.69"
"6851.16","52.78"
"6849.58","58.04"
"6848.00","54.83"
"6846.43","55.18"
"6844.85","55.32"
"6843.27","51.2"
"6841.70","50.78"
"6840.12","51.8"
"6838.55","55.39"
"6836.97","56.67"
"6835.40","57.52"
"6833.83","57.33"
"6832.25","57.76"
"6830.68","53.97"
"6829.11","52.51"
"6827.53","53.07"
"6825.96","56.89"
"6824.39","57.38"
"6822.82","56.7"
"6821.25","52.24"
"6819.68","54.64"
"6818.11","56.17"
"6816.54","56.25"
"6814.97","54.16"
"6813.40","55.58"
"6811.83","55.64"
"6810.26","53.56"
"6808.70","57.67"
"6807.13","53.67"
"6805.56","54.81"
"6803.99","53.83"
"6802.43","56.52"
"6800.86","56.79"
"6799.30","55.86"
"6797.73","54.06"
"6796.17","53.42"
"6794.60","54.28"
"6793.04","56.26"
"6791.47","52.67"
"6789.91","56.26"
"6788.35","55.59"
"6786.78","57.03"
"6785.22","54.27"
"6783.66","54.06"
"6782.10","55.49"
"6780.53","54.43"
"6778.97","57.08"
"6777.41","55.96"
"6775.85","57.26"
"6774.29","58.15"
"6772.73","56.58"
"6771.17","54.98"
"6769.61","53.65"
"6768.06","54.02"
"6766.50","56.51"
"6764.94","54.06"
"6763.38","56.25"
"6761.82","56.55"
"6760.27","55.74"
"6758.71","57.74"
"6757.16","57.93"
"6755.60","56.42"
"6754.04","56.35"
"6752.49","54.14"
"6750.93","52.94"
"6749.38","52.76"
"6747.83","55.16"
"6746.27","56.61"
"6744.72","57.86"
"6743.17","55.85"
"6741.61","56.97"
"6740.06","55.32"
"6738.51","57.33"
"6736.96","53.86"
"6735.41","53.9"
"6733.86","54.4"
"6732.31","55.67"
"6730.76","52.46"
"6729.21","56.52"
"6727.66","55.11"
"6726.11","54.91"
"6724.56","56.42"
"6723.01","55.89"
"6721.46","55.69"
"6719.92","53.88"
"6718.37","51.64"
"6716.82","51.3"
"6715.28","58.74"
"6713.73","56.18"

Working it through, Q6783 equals 1.0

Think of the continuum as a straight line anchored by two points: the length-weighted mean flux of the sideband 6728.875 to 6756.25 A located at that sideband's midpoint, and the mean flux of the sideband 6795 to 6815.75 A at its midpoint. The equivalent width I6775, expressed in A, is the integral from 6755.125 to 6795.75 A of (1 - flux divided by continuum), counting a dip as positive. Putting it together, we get -0.4 A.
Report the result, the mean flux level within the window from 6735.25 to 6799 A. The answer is 55.5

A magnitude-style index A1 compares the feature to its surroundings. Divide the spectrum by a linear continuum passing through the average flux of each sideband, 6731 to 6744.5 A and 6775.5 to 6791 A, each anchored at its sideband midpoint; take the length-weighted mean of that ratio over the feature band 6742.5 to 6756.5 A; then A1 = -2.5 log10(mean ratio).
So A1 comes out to 0.00 mag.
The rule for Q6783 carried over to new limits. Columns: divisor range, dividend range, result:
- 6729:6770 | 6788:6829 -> 1.01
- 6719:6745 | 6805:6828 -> 1.02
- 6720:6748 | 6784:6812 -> 1.01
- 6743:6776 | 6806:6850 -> 1.01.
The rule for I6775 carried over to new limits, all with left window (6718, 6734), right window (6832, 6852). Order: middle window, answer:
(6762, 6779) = -0.3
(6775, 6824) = -0.3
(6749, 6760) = -0.1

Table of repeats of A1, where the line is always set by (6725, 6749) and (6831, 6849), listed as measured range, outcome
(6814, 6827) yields -0.01 mag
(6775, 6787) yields -0.01 mag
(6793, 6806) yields 0.00 mag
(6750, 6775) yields -0.01 mag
